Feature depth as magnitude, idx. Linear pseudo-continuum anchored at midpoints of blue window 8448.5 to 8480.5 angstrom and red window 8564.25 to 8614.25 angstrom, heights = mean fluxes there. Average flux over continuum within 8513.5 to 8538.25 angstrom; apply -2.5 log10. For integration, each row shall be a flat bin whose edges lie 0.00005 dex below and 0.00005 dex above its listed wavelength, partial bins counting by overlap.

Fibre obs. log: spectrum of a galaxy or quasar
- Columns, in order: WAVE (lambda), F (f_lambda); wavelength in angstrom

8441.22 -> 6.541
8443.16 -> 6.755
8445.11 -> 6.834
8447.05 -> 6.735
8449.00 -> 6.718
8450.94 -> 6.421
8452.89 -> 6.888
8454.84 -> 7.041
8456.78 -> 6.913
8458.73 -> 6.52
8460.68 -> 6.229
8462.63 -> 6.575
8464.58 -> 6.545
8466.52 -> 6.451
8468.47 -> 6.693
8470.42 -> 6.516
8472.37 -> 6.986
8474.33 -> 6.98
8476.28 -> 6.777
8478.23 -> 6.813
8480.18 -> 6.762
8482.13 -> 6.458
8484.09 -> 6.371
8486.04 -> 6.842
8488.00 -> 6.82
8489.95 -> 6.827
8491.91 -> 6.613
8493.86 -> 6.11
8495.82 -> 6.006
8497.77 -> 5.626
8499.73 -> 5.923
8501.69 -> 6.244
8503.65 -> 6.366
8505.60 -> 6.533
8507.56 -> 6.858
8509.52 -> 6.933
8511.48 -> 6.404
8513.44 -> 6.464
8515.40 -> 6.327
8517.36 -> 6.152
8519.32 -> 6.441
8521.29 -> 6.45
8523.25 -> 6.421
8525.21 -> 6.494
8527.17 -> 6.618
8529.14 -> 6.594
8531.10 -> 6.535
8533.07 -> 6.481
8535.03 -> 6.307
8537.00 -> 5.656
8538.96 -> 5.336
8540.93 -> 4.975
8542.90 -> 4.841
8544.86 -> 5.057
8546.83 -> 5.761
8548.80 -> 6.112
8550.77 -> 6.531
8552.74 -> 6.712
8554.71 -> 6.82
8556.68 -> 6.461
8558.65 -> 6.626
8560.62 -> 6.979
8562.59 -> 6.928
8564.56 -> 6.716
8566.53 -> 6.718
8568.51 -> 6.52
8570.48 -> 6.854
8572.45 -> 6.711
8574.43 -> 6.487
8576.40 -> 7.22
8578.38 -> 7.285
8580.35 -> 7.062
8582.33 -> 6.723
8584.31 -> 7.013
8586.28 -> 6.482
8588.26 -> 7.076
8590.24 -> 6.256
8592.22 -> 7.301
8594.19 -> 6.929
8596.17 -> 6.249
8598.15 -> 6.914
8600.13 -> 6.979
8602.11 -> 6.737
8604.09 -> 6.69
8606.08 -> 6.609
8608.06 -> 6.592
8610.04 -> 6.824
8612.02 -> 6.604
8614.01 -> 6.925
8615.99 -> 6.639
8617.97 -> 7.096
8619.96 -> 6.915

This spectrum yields 0.06 mag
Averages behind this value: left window 6.7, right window 6.79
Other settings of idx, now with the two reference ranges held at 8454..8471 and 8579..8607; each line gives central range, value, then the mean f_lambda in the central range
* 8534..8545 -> 0.24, 5.39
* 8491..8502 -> 0.10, 6.08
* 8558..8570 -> 0.00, 6.76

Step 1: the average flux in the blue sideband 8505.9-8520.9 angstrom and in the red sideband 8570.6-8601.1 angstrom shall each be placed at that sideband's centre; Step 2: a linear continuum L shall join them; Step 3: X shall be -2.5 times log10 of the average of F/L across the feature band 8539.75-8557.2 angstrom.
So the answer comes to 0.13 mag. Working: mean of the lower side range 6.51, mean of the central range 5.9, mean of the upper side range 6.85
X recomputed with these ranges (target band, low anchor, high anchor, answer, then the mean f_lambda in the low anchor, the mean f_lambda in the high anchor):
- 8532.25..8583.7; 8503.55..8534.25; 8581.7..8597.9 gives 0.045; 6.51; 6.76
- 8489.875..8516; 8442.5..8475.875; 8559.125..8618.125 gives 0.061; 6.69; 6.8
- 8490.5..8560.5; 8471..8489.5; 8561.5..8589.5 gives 0.093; 6.75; 6.84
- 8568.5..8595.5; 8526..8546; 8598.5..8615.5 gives -0.070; 5.85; 6.75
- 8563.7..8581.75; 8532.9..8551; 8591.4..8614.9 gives -0.105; 5.64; 6.78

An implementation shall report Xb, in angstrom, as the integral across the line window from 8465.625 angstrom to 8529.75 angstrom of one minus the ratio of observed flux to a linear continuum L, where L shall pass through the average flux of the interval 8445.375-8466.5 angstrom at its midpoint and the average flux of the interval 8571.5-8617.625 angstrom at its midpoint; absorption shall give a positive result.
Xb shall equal 1.8 angstrom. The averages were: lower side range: 6.66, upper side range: 6.8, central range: 6.51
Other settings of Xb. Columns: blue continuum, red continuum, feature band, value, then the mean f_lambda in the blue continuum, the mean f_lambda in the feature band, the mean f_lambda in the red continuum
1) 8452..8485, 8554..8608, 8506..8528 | 0.72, 6.68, 6.51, 6.79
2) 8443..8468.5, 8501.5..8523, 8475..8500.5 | 0.35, 6.66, 6.47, 6.48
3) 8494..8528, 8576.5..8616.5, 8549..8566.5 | -0.24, 6.36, 6.7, 6.81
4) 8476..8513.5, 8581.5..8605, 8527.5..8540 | 0.81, 6.48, 6.17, 6.78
